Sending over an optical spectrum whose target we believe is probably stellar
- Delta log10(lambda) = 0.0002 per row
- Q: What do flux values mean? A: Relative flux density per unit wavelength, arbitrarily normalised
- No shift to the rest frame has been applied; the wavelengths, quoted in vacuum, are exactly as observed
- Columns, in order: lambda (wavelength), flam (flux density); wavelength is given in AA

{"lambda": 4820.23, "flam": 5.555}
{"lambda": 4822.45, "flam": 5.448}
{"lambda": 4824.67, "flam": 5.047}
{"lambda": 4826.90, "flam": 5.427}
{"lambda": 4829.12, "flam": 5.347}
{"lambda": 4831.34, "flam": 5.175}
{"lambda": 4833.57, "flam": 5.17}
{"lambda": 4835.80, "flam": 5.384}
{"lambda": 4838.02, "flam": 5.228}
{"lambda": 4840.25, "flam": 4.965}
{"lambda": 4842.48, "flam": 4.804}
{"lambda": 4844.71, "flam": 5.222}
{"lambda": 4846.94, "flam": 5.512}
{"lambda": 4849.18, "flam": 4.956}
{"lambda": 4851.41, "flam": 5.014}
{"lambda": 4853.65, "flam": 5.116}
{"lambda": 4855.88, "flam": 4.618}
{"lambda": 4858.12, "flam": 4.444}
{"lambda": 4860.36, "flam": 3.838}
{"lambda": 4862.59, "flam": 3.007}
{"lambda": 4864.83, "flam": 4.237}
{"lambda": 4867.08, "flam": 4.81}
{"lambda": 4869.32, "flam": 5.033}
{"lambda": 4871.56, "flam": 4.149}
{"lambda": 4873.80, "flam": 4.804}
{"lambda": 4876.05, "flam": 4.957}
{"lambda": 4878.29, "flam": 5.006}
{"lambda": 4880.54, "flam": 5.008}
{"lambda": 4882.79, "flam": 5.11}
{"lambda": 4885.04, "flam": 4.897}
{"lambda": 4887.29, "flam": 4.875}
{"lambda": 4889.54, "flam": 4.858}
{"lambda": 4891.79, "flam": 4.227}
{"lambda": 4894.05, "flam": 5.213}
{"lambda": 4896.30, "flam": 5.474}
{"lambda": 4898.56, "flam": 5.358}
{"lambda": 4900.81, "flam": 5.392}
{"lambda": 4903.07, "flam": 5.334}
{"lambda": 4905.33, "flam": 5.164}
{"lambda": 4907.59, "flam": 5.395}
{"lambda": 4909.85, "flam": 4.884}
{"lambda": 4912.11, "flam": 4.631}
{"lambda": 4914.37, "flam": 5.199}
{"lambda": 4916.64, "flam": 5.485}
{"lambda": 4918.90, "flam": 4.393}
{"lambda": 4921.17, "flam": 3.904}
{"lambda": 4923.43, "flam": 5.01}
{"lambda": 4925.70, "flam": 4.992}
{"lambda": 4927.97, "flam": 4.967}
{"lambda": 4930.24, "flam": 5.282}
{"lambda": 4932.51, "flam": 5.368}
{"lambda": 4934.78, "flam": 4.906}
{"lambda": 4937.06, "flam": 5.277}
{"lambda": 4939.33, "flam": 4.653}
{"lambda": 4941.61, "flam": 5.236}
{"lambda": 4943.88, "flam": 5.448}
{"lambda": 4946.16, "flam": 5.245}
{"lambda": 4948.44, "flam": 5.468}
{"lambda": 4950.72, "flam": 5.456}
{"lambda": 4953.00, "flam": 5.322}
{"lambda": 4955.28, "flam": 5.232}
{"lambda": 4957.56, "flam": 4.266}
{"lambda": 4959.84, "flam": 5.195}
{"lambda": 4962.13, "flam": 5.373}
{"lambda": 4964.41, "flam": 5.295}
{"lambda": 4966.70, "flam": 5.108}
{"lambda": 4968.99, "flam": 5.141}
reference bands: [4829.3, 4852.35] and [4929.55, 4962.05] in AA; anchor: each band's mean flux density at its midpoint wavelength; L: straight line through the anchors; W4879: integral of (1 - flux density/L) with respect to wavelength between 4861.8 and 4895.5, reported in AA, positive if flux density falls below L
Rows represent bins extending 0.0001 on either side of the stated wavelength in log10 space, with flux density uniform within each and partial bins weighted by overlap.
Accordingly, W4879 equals 2.98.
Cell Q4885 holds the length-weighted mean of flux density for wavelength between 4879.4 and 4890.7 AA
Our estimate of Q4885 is 4.95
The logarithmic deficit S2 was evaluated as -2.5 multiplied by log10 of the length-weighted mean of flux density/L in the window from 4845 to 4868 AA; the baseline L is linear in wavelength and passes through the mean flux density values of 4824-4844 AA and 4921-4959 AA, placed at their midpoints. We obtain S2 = 0.13 mag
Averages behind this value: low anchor 5.18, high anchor 5.09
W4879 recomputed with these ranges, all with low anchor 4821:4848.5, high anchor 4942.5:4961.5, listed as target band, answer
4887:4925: 1.65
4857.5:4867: 2.31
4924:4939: 0.32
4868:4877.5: 0.86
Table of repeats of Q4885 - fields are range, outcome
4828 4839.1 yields 5.26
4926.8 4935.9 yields 5.13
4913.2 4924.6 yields 4.8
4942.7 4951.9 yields 5.4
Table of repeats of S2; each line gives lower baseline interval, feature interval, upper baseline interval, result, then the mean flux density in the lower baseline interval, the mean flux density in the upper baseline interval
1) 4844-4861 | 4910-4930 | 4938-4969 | 0.05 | 4.86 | 5.18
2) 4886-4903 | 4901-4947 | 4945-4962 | 0.02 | 5.07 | 5.18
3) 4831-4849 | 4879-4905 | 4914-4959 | 0.01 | 5.17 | 5.05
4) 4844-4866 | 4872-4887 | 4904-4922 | -0.05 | 4.58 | 4.9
